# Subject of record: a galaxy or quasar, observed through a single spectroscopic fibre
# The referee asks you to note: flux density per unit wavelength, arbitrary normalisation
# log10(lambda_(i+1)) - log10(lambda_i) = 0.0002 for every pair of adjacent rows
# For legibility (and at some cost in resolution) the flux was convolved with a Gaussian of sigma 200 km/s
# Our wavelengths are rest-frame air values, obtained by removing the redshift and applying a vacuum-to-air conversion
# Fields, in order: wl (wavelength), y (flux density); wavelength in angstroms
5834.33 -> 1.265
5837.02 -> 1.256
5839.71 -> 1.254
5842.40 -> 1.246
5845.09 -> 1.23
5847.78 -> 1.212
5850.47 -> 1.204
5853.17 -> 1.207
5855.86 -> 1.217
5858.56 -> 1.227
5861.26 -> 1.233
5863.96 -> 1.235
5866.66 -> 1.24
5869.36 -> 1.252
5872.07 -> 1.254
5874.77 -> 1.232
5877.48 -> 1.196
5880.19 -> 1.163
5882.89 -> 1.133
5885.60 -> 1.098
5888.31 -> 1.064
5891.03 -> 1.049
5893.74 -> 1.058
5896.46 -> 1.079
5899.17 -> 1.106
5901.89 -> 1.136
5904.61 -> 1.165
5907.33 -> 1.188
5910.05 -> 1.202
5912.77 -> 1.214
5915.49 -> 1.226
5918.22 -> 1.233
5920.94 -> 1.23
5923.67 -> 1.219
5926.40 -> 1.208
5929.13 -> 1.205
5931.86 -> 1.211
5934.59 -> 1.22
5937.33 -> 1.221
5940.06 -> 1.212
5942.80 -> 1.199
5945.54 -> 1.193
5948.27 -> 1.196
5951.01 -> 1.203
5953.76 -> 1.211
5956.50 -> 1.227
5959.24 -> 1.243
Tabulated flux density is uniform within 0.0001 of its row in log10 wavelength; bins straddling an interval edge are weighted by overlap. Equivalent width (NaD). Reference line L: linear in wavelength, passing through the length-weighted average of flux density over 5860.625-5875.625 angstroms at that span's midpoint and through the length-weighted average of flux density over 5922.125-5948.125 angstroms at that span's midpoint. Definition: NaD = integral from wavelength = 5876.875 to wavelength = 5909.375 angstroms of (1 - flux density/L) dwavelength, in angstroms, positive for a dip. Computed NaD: 2.9 angstroms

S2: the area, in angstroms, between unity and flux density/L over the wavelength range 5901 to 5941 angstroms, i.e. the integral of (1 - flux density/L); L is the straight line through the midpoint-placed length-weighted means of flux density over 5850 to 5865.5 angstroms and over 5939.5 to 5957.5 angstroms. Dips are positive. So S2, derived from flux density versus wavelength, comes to 0.1 angstroms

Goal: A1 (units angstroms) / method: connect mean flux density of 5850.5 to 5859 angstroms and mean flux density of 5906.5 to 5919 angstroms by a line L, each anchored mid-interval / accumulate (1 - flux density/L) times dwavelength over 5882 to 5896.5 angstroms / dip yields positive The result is 1.6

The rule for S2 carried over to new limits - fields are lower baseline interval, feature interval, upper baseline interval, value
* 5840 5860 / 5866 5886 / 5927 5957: 0.32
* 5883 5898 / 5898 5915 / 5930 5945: -0.76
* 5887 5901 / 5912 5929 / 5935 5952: -1.15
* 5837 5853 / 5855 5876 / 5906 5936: -0.19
